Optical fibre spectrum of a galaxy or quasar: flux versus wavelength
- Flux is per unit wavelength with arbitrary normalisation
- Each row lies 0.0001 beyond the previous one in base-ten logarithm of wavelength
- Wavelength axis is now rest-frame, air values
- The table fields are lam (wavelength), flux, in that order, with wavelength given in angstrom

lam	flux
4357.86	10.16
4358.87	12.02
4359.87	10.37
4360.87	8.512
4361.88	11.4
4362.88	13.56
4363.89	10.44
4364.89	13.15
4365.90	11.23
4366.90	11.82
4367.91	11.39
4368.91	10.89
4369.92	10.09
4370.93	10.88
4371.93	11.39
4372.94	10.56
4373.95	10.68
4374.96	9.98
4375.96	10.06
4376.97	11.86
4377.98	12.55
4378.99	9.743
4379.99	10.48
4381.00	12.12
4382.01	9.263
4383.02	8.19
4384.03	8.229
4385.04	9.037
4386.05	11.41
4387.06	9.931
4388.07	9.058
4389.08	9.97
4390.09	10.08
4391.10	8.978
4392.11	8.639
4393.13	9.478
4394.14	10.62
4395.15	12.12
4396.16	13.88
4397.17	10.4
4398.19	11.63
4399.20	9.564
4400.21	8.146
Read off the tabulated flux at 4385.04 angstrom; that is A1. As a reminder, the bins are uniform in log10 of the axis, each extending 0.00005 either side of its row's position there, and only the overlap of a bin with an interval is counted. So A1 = 9.037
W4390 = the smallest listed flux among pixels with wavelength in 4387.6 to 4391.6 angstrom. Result 8.978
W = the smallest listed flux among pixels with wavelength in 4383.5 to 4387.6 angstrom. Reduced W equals 8.229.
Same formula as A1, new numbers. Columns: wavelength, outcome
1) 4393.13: 9.478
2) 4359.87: 10.37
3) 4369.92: 10.09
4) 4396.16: 13.88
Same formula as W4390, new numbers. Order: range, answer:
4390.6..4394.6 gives 8.639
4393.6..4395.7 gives 10.62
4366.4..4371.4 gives 10.09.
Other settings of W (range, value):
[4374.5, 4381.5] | 9.743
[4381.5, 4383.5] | 8.19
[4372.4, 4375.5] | 9.98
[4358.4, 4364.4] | 8.512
